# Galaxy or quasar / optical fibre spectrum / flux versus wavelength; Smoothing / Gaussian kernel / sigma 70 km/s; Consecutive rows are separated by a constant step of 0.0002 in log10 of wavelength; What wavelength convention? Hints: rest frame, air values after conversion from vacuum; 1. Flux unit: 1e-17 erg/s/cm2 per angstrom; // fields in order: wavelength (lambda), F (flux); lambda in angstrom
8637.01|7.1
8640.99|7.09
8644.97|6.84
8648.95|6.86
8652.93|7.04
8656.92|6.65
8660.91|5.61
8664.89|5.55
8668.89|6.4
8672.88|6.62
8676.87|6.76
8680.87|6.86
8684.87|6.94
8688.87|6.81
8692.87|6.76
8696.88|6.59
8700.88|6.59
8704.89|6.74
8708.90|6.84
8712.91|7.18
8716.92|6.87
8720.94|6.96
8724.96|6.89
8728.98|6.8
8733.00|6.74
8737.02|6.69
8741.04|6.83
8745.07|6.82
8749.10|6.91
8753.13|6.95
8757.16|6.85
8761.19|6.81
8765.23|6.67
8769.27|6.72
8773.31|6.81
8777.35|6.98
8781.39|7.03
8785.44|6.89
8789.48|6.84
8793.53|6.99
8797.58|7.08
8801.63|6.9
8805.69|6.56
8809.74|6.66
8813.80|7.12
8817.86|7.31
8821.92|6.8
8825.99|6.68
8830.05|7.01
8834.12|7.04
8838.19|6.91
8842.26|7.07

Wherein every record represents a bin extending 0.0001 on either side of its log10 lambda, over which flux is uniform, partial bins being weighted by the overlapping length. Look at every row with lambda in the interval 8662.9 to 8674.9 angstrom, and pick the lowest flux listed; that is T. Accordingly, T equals 5.55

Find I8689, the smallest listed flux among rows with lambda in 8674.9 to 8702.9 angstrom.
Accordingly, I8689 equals 6.59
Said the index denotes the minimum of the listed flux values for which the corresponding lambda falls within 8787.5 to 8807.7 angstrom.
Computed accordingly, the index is 6.56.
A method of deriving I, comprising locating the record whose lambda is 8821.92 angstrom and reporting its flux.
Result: 6.8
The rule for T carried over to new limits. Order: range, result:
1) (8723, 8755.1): 6.69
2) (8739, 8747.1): 6.82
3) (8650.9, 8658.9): 6.65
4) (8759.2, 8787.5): 6.67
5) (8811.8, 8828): 6.68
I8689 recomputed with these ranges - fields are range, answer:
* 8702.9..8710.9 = 6.74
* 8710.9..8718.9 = 6.87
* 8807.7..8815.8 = 6.66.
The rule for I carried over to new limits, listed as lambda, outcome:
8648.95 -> 6.86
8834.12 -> 7.04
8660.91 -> 5.61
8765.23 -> 6.67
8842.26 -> 7.07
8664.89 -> 5.55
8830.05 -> 7.01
